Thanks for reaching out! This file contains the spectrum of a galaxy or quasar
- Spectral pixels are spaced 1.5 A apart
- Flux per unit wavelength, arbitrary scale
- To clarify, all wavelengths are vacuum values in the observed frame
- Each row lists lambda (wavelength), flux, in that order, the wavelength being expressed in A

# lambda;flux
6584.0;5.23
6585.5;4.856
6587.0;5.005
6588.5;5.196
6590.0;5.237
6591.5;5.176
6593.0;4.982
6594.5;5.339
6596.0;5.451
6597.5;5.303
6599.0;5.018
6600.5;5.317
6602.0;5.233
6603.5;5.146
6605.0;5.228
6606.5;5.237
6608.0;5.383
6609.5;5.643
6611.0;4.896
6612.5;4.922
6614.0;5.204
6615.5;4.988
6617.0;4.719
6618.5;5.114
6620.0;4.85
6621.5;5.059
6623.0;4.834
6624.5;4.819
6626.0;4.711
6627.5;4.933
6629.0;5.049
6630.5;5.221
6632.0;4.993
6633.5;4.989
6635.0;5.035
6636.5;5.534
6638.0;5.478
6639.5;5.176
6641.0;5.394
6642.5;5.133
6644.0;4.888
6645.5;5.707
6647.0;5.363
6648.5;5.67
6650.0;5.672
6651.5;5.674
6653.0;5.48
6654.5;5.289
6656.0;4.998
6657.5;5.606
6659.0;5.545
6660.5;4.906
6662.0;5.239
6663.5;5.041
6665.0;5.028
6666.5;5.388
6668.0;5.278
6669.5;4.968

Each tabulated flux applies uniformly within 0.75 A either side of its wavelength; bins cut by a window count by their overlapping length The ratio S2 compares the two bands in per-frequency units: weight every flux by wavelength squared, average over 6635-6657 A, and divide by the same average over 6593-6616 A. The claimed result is 1.04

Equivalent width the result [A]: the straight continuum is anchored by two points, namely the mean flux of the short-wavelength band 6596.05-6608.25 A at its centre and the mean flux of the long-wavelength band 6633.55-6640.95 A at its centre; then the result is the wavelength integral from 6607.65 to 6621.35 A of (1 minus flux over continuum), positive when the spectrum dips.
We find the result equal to 0.5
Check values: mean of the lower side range 5.24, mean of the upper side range 5.28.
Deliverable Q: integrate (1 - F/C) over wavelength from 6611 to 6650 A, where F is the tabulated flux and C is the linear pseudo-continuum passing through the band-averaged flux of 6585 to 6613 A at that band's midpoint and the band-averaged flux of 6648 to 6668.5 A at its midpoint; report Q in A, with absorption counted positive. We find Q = 1.1 A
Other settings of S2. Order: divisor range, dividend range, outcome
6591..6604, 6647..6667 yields 1.04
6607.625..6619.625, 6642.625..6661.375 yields 1.07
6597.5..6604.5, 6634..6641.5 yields 1.03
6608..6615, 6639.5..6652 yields 1.06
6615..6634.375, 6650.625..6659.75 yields 1.11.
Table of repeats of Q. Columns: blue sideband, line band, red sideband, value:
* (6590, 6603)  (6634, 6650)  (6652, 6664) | -0.3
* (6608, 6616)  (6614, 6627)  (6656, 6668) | 0.7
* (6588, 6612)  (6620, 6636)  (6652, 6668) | 0.8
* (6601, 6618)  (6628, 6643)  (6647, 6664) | 0.2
